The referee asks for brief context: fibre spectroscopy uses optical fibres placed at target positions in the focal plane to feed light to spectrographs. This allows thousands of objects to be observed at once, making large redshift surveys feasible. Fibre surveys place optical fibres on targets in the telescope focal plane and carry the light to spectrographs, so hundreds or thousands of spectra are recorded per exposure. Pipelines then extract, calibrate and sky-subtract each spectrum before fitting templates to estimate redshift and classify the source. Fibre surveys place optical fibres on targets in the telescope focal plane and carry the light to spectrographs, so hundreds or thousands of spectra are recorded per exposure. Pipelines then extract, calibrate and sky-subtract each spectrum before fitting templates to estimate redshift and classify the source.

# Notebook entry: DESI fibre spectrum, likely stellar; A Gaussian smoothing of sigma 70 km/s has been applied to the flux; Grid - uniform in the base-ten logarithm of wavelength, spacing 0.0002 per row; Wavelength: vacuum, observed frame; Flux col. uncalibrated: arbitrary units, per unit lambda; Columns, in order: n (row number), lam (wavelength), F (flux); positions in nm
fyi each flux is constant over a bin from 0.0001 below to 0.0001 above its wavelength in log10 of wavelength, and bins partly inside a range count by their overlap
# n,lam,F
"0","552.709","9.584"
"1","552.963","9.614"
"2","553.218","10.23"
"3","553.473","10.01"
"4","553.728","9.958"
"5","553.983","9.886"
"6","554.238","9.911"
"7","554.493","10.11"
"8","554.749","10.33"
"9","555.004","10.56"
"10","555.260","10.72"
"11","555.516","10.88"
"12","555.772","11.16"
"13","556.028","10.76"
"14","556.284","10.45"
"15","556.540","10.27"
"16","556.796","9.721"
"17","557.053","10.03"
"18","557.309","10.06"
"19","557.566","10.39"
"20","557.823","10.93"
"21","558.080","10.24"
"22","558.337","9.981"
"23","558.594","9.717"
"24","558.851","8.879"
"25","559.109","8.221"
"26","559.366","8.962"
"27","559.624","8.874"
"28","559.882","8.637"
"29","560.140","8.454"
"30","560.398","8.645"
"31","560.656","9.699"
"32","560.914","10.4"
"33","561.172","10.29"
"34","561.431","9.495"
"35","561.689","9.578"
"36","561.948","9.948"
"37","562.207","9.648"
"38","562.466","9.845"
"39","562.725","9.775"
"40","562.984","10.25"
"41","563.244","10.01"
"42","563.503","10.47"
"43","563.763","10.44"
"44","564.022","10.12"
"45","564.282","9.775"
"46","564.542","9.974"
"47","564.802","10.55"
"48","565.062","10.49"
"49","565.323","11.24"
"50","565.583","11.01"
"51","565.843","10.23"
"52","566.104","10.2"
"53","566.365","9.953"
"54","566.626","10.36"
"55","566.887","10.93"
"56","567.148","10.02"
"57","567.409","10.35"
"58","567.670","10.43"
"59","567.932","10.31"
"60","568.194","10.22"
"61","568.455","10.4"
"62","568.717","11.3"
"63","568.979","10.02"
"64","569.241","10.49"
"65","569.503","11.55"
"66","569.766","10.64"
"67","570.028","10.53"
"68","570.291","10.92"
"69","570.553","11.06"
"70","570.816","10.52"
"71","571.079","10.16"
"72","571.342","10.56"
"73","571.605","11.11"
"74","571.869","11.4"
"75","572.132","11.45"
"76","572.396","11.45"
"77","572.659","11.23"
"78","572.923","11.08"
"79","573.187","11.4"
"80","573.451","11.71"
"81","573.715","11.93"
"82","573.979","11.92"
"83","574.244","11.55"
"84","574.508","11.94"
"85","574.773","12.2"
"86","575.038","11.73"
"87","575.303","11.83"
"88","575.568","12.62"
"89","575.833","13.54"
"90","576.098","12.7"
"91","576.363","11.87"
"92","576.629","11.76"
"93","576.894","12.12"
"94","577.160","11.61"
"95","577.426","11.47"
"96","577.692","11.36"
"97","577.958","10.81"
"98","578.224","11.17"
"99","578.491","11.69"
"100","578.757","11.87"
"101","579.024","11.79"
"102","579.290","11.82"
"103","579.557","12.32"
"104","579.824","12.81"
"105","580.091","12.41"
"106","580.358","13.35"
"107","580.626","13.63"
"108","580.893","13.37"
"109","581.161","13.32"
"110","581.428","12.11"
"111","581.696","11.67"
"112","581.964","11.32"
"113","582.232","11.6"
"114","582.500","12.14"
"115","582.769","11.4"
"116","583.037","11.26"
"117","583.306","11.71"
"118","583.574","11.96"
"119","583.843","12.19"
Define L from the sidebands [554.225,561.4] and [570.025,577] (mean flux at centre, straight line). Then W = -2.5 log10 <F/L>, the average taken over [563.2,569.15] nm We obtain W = 0.04 mag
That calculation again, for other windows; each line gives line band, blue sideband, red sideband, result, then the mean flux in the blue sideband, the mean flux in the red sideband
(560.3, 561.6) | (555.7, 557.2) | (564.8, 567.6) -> 0.074 mag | 10.4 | 10.5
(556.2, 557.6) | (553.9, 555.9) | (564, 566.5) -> 0.032 mag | 10.5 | 10.4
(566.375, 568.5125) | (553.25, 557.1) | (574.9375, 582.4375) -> 0.092 mag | 10.3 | 12.1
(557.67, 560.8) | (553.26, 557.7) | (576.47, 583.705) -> 0.140 mag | 10.3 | 12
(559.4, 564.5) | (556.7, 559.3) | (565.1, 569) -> 0.044 mag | 9.8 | 10.5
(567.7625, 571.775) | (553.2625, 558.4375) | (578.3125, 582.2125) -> 0.081 mag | 10.3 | 12.4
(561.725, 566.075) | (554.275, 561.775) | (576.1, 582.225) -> 0.028 mag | 9.88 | 12.1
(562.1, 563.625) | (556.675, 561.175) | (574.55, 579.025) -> 0.006 mag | 9.54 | 11.9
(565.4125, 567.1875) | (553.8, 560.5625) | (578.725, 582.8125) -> 0.041 mag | 9.87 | 12.3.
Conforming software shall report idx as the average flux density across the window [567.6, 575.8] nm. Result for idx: 11.2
